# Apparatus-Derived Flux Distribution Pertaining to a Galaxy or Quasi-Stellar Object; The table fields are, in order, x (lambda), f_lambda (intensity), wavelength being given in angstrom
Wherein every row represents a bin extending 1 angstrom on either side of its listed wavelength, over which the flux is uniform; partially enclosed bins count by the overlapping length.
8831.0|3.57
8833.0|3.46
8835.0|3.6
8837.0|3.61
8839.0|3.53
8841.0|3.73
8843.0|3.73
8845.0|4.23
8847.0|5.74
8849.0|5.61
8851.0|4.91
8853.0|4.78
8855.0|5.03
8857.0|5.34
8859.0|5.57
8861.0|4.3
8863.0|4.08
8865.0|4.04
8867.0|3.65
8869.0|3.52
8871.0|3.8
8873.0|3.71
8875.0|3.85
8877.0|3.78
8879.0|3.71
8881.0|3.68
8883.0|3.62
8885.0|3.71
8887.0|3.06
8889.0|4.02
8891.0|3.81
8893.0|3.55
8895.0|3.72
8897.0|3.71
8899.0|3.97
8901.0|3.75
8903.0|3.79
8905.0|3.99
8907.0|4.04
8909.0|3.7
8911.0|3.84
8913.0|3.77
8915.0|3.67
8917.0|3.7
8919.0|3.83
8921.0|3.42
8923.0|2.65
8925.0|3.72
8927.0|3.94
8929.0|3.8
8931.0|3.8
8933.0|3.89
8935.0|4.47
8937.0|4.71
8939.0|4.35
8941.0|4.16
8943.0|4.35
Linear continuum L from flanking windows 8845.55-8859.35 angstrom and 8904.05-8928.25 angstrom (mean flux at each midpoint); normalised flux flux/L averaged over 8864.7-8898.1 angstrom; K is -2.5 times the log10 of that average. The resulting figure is 0.22 mag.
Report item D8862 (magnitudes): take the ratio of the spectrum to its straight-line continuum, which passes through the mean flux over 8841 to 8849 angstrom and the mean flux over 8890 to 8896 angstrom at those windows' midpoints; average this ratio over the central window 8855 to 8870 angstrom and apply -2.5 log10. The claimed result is -0.03 mag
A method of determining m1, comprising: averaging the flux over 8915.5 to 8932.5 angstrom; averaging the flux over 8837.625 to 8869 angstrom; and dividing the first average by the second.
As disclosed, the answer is 0.8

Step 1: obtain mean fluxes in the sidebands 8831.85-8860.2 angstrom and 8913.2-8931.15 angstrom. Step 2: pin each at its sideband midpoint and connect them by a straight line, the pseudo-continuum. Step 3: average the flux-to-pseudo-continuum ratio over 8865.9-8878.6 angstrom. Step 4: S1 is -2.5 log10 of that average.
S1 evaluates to 0.13 mag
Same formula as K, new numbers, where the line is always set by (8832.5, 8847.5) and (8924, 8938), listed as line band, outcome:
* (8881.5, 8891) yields 0.100 mag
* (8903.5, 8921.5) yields 0.066 mag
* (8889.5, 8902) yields 0.065 mag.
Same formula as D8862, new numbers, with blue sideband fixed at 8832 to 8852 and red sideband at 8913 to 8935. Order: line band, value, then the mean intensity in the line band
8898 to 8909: -0.020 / 3.89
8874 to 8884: 0.070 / 3.73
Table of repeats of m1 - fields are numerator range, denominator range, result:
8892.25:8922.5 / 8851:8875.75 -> 0.86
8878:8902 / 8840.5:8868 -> 0.80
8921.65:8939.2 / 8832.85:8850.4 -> 0.93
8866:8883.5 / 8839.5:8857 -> 0.78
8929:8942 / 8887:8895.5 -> 1.14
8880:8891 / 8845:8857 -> 0.71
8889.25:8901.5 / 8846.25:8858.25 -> 0.72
